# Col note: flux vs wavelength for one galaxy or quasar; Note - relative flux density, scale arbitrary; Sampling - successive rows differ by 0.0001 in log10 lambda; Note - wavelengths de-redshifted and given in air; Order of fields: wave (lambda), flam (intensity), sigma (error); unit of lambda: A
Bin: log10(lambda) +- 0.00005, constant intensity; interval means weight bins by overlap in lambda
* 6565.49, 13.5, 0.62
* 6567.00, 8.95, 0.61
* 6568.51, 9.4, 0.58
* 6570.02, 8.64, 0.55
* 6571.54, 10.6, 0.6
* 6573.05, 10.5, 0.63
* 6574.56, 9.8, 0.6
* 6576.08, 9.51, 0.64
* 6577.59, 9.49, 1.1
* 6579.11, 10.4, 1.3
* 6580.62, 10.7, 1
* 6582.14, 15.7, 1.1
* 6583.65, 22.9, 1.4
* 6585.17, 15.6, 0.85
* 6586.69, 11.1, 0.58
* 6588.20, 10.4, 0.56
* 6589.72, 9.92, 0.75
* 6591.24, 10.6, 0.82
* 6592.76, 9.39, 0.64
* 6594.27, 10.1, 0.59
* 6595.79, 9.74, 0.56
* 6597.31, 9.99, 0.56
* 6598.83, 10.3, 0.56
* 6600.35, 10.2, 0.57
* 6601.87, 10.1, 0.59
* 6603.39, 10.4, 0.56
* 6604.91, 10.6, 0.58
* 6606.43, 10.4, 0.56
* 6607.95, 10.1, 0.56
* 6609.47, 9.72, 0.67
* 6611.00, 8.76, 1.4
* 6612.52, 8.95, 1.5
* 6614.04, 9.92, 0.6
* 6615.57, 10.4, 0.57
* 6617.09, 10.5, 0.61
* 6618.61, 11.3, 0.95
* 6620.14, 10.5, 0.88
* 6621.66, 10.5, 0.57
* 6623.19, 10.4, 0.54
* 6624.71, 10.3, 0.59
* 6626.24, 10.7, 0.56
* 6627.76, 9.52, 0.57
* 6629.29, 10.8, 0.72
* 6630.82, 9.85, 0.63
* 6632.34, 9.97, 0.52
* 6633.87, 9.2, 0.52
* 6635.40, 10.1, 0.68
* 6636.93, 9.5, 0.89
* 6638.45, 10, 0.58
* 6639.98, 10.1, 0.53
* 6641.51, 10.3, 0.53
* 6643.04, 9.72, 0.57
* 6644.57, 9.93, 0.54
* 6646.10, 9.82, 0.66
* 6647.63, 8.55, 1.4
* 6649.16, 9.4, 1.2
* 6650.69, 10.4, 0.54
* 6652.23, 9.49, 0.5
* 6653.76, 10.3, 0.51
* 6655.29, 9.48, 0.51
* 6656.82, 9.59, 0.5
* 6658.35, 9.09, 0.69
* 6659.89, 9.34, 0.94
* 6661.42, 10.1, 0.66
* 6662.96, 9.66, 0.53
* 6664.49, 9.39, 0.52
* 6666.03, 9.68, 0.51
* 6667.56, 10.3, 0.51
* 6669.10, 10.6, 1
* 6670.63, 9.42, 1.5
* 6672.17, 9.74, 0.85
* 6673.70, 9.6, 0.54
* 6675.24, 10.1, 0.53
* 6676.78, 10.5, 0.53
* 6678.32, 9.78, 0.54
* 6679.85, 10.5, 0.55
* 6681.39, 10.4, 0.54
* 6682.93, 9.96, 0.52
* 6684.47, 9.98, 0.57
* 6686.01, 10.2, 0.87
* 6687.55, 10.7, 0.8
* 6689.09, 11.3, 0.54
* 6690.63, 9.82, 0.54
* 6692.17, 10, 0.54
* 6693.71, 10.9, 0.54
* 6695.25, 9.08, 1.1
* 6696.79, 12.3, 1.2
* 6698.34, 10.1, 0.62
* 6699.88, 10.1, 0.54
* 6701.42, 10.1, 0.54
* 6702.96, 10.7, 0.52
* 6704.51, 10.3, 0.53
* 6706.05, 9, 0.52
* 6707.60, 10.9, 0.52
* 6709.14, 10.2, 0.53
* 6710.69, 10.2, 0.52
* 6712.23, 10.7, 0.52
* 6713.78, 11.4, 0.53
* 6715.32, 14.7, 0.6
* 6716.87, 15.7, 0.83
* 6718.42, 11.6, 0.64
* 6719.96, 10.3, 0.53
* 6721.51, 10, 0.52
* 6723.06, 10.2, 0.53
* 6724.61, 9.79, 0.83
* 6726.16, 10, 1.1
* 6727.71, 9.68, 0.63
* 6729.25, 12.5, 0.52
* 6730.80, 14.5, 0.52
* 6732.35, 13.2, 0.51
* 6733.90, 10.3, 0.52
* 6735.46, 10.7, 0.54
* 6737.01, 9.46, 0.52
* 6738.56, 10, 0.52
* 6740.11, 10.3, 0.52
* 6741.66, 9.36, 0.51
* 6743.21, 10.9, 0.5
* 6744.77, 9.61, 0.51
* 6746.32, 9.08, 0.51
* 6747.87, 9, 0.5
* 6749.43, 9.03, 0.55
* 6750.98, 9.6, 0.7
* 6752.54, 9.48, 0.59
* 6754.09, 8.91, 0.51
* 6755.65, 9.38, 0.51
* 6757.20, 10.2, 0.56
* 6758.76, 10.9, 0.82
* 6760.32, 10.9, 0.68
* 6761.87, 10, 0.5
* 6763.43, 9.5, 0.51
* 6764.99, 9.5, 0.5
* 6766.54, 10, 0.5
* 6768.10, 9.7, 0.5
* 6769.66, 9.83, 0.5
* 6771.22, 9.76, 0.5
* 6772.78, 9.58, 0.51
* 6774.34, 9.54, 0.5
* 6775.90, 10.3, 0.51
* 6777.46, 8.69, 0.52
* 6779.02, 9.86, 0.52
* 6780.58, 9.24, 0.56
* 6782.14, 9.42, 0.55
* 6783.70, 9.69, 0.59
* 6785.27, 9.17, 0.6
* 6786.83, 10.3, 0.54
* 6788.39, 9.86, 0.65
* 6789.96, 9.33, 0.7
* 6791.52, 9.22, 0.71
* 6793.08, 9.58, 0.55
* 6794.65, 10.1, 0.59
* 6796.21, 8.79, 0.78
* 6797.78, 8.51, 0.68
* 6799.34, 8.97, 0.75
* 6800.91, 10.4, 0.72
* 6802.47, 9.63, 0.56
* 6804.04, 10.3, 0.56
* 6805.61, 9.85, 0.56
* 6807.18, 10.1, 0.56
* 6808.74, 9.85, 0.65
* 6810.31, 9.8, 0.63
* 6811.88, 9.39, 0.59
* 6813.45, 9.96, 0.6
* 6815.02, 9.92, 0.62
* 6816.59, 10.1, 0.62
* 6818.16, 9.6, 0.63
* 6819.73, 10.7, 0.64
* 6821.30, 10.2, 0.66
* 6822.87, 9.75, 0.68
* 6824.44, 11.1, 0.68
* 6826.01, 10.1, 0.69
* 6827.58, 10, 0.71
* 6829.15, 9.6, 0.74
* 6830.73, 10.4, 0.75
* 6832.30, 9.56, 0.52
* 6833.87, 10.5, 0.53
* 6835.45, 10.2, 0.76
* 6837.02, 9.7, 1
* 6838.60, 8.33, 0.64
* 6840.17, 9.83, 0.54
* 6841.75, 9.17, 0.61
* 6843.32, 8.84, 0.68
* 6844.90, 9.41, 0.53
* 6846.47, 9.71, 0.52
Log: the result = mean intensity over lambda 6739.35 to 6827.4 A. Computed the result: 9.75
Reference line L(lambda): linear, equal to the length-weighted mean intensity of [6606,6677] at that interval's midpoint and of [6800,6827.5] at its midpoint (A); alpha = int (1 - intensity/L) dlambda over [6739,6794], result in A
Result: 1.8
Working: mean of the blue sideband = 9.91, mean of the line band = 9.68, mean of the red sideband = 10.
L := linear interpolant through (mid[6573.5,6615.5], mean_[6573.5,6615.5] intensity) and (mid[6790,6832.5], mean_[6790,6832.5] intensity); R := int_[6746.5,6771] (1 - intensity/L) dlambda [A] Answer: 0.9 A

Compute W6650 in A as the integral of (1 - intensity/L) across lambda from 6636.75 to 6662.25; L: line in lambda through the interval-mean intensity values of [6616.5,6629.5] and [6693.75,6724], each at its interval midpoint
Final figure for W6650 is 2.2 A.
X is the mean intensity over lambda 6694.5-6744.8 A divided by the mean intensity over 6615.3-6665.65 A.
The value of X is 1.1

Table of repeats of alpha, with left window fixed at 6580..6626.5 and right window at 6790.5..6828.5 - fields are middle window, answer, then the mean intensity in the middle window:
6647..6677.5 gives 2.6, 9.74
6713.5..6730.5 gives -2.0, 11.5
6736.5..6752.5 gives 0.9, 9.63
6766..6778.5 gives 0.5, 9.67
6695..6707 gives 0.2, 10.3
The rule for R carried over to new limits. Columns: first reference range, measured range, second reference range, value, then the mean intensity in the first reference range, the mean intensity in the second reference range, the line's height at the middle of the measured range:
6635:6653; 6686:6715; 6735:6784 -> -2.2 A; 9.77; 9.73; 9.75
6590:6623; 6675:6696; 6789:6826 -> -0.5 A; 10.1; 9.8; 9.99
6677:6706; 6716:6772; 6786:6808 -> -2.1 A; 10.3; 9.64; 9.98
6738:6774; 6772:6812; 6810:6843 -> 0.9 A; 9.76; 9.89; 9.82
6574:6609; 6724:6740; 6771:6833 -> -1.2 A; 11.2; 9.76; 10.2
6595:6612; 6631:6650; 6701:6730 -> 1.1 A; 10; 11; 10.3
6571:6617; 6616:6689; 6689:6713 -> 4.0 A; 10.9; 10.3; 10.6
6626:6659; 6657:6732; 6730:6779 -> -4.7 A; 9.8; 10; 9.91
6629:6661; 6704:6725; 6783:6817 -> -3.0 A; 9.75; 9.67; 9.71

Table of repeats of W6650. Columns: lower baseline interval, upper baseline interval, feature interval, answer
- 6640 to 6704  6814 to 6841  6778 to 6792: 0.6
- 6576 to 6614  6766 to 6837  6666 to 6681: 0.7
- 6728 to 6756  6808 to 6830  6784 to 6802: 1.1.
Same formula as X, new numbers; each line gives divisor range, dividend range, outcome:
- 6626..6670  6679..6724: 1.09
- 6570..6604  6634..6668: 0.87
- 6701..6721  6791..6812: 0.86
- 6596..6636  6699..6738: 1.09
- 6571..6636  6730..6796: 0.93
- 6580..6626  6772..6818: 0.88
